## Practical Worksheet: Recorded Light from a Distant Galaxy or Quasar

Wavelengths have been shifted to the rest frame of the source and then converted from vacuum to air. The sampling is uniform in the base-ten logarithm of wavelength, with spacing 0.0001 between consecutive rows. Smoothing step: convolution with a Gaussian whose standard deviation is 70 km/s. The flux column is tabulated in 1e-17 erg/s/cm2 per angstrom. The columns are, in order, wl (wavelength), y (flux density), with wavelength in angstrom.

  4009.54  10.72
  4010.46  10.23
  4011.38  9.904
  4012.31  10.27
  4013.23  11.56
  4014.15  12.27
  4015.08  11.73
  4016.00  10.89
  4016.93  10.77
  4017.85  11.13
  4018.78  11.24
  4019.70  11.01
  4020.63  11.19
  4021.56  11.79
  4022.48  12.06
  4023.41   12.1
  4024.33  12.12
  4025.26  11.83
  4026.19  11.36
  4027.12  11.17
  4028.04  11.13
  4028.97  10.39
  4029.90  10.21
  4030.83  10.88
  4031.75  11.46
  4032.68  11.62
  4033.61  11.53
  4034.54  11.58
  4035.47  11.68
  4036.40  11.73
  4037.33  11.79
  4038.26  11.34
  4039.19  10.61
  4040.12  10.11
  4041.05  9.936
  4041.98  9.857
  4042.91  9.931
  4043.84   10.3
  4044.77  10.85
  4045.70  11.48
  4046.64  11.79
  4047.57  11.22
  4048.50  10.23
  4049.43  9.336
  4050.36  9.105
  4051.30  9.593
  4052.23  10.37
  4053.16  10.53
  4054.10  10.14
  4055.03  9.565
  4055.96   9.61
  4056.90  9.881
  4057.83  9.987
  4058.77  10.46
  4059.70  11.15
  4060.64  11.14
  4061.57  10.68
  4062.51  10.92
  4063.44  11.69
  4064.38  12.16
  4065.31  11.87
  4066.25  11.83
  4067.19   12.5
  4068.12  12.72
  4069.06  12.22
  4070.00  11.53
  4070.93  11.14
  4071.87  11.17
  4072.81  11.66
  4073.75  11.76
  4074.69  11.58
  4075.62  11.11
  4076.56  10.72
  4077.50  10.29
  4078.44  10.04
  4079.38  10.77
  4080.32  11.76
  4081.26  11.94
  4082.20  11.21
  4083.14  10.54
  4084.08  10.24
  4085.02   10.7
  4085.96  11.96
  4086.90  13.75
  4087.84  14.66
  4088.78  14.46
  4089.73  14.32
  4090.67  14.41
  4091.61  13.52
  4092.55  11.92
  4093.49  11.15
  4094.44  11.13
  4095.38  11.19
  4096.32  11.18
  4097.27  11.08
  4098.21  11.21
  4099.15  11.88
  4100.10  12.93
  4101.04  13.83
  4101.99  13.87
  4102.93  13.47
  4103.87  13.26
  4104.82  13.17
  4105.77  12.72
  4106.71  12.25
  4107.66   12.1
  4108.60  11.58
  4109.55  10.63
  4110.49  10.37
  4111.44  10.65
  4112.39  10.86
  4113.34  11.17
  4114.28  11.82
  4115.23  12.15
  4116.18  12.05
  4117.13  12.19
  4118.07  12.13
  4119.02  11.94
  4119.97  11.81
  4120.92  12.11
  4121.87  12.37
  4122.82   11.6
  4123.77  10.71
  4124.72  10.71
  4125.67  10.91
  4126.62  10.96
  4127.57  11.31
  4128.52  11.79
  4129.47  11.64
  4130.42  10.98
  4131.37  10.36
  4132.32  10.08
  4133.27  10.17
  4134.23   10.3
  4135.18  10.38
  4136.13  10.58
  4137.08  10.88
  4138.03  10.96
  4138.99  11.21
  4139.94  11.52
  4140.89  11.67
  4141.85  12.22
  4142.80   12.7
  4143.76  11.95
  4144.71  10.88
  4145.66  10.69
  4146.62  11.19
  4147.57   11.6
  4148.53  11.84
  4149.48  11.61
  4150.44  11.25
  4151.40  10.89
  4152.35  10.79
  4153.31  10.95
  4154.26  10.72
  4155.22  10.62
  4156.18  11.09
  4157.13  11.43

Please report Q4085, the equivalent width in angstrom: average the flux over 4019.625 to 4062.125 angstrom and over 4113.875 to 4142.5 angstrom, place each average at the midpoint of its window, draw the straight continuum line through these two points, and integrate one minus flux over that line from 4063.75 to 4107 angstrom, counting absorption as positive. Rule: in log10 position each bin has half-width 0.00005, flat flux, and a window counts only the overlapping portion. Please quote -3.8 angstrom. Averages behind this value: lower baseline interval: 10.8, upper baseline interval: 11.3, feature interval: 12.1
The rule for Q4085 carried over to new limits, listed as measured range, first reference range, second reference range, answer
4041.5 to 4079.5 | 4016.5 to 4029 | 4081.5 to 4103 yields 3.42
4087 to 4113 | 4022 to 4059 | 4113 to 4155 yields -2.96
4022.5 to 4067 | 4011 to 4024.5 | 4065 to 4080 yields 1.95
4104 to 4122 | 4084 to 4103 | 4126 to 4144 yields 0.10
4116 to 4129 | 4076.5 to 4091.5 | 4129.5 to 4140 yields -0.69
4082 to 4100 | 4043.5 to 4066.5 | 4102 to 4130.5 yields -1.39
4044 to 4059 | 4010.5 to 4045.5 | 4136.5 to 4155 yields 1.21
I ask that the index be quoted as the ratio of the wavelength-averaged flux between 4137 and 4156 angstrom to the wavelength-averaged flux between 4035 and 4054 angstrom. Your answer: 1.07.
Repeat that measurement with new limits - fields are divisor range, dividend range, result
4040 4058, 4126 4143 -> 1.09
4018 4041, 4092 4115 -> 1.05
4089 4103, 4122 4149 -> 0.89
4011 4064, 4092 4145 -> 1.06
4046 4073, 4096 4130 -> 1.09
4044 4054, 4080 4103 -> 1.18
